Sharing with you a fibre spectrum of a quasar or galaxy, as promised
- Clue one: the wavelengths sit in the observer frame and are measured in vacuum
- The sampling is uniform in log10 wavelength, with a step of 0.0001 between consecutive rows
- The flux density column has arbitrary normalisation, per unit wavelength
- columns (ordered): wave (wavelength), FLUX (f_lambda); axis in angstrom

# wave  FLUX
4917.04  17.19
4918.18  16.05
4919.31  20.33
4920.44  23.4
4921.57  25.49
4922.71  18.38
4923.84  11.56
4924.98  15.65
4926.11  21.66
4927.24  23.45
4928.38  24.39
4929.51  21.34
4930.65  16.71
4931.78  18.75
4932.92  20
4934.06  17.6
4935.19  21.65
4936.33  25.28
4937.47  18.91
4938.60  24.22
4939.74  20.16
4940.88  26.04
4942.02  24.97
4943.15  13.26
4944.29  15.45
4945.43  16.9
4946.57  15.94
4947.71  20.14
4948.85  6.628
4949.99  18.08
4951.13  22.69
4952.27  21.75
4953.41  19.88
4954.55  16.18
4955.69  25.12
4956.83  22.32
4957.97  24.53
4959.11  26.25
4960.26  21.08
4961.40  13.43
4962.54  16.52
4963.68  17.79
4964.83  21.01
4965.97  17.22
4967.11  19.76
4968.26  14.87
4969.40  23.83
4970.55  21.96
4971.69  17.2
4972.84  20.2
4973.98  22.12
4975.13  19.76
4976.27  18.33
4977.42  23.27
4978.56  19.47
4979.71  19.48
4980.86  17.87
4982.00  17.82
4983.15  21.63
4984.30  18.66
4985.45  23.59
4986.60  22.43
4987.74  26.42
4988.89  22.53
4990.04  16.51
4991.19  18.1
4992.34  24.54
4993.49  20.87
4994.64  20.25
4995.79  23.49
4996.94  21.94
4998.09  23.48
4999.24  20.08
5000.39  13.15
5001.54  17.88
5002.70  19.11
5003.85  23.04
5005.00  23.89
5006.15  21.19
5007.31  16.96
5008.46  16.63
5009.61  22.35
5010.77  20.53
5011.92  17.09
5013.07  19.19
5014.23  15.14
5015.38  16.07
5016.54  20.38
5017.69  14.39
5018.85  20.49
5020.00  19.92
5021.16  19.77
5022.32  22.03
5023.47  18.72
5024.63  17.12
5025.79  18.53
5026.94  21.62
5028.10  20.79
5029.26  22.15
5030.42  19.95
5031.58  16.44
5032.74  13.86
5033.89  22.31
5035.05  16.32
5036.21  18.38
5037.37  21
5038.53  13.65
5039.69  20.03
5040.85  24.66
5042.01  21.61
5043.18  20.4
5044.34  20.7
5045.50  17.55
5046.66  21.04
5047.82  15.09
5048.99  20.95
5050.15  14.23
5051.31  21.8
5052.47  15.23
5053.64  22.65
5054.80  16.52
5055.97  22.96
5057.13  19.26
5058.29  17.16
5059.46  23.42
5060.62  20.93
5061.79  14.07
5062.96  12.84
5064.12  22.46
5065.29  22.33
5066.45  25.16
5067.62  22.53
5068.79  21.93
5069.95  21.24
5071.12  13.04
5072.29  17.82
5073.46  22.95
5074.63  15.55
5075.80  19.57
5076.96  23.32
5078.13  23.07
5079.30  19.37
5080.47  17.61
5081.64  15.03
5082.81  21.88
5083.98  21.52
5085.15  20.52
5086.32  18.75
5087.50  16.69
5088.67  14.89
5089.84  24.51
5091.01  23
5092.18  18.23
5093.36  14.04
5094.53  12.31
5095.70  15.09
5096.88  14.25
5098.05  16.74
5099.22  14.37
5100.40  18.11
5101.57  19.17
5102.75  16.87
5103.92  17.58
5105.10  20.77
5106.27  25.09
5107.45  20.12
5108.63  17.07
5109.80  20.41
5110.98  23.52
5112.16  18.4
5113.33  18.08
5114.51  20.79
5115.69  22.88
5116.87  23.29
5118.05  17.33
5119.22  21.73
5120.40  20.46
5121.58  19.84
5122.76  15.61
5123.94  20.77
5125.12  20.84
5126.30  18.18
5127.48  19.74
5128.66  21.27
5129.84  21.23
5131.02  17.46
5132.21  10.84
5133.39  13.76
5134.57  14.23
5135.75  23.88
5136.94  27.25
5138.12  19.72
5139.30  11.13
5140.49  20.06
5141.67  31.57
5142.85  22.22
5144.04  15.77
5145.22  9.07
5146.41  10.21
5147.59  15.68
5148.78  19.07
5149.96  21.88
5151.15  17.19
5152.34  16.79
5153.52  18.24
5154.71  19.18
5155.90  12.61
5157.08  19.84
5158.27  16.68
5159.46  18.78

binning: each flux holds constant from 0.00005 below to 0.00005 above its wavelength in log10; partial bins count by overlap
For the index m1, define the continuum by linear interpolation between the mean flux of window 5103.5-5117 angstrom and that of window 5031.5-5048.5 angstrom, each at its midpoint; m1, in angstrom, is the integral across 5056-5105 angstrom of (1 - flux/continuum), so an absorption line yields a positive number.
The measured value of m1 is 2.60 angstrom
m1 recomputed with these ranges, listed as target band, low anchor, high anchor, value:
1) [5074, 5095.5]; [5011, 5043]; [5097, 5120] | 0.6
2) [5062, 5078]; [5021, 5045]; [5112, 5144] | -0.3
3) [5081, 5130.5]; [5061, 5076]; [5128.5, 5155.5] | -1.0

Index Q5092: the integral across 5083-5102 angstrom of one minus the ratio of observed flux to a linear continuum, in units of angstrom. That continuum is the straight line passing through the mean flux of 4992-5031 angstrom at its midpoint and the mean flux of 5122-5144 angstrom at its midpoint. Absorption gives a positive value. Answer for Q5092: 1.7 angstrom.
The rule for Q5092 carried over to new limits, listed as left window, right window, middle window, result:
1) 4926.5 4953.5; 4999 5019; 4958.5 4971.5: 0.0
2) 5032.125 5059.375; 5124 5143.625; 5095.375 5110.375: 1.0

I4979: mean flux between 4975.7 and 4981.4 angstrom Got 19.7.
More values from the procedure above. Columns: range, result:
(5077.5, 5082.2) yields 18.8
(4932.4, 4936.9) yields 21.1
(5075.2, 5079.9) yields 21.3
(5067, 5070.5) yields 21.9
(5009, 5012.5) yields 20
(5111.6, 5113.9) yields 18.3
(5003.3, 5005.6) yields 23.5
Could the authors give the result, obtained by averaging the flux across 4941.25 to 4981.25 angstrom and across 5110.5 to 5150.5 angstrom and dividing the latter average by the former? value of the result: 1.0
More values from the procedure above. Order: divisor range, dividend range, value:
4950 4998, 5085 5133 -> 0.91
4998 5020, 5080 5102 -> 0.94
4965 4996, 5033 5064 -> 0.93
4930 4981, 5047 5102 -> 0.96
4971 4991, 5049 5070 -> 0.97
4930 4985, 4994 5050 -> 0.99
